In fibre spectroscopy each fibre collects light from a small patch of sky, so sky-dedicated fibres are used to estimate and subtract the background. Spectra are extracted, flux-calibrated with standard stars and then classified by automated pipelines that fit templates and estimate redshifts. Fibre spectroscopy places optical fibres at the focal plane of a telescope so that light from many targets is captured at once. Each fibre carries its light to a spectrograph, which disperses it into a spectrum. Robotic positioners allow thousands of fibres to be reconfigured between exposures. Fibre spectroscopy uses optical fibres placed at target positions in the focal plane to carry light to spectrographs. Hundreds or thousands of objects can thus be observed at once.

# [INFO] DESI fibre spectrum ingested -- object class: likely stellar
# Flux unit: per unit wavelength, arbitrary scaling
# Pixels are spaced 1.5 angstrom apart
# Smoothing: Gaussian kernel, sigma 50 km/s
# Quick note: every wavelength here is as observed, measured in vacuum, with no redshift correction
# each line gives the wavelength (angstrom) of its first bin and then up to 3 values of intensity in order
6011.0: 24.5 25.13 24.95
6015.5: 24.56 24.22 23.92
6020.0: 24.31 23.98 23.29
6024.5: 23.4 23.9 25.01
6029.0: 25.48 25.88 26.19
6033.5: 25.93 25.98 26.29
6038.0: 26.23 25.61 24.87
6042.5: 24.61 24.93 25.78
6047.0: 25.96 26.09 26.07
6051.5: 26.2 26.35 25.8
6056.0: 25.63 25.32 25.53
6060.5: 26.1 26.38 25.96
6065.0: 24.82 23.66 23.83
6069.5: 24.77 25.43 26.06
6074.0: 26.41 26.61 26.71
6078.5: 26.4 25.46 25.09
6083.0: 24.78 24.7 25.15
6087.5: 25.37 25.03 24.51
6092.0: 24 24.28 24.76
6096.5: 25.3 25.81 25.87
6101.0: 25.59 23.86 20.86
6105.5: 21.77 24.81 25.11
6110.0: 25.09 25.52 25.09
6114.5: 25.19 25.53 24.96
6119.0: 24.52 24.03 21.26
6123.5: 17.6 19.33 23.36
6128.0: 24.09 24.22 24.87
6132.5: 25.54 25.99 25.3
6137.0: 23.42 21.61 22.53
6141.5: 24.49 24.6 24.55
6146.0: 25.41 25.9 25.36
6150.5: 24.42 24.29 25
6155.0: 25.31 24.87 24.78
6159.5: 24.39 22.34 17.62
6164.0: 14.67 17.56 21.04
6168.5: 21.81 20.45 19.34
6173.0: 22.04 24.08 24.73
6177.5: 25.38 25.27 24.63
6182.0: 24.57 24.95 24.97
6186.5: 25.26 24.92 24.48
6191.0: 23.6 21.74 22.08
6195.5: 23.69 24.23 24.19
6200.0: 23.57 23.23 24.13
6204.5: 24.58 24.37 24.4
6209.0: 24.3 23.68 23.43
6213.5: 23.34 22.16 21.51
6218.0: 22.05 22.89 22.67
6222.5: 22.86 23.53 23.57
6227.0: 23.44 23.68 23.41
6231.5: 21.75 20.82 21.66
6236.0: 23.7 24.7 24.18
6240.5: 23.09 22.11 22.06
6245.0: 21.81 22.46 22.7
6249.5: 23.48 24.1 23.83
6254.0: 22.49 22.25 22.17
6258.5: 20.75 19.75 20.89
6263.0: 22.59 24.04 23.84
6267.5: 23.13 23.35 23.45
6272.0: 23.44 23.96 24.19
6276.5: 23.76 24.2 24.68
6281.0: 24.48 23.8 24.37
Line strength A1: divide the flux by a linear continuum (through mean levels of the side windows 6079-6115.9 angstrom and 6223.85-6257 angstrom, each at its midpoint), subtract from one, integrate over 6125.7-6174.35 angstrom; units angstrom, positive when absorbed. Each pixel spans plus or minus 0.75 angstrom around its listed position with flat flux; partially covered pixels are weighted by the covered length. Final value 1.8 angstrom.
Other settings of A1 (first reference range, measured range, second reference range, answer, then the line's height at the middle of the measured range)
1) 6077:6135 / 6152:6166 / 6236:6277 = 1.1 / 23.9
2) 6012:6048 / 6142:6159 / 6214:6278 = -0.8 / 23.8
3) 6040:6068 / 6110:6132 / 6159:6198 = 0.3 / 24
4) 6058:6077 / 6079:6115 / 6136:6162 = 0.5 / 25.1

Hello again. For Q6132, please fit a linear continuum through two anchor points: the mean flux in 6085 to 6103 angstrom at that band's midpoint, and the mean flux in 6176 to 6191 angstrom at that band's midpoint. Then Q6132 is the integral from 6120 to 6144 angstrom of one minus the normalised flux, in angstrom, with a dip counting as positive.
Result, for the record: 1.6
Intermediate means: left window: 25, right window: 24.9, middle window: 23.3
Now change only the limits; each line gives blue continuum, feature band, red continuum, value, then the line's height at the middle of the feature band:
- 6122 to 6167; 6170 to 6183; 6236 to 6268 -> -0.3 angstrom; 23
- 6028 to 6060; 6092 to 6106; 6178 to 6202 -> 0.5 angstrom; 25.1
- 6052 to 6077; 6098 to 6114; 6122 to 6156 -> 0.1 angstrom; 24.7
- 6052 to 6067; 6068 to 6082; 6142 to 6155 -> -0.2 angstrom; 25.5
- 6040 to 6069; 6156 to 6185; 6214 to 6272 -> 1.7 angstrom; 23.8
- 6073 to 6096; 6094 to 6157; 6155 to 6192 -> -0.1 angstrom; 24.2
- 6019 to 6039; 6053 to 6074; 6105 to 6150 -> -0.6 angstrom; 24.7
